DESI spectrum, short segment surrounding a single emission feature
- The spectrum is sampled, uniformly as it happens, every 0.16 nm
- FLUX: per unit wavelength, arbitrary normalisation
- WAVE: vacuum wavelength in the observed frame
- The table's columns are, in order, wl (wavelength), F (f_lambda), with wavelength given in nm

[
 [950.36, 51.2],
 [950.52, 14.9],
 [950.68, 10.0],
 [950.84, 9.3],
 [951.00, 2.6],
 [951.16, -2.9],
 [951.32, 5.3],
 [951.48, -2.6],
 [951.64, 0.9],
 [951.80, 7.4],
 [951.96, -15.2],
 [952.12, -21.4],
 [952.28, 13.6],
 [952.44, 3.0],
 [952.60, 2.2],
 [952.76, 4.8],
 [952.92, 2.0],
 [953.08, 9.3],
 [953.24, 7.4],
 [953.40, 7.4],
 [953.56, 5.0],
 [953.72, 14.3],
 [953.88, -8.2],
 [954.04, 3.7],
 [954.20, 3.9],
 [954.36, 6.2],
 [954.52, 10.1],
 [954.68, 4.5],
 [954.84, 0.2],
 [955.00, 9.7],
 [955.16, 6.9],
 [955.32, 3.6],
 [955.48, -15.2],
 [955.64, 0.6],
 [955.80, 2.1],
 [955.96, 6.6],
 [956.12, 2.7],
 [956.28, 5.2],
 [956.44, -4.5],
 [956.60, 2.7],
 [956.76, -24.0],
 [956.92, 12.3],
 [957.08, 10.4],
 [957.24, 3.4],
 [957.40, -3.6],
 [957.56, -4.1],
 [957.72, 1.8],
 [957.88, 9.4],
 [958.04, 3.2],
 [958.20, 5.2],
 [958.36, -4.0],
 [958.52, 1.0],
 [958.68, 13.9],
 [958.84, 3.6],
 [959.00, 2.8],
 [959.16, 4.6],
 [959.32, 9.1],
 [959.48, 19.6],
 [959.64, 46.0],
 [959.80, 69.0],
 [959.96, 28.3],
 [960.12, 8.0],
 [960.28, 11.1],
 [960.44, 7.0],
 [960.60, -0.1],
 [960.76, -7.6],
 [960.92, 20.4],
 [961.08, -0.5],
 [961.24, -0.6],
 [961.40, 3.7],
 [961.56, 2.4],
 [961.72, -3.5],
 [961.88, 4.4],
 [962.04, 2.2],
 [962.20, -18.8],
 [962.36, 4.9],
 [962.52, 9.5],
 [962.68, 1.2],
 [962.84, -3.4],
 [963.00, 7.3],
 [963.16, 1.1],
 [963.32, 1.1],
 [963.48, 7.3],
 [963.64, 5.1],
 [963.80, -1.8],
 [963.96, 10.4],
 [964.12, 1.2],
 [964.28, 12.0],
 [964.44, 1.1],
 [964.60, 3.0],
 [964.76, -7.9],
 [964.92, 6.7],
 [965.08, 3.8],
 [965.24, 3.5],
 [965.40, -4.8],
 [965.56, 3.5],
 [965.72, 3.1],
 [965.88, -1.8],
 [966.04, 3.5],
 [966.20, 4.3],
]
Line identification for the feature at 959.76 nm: [O III] 5007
